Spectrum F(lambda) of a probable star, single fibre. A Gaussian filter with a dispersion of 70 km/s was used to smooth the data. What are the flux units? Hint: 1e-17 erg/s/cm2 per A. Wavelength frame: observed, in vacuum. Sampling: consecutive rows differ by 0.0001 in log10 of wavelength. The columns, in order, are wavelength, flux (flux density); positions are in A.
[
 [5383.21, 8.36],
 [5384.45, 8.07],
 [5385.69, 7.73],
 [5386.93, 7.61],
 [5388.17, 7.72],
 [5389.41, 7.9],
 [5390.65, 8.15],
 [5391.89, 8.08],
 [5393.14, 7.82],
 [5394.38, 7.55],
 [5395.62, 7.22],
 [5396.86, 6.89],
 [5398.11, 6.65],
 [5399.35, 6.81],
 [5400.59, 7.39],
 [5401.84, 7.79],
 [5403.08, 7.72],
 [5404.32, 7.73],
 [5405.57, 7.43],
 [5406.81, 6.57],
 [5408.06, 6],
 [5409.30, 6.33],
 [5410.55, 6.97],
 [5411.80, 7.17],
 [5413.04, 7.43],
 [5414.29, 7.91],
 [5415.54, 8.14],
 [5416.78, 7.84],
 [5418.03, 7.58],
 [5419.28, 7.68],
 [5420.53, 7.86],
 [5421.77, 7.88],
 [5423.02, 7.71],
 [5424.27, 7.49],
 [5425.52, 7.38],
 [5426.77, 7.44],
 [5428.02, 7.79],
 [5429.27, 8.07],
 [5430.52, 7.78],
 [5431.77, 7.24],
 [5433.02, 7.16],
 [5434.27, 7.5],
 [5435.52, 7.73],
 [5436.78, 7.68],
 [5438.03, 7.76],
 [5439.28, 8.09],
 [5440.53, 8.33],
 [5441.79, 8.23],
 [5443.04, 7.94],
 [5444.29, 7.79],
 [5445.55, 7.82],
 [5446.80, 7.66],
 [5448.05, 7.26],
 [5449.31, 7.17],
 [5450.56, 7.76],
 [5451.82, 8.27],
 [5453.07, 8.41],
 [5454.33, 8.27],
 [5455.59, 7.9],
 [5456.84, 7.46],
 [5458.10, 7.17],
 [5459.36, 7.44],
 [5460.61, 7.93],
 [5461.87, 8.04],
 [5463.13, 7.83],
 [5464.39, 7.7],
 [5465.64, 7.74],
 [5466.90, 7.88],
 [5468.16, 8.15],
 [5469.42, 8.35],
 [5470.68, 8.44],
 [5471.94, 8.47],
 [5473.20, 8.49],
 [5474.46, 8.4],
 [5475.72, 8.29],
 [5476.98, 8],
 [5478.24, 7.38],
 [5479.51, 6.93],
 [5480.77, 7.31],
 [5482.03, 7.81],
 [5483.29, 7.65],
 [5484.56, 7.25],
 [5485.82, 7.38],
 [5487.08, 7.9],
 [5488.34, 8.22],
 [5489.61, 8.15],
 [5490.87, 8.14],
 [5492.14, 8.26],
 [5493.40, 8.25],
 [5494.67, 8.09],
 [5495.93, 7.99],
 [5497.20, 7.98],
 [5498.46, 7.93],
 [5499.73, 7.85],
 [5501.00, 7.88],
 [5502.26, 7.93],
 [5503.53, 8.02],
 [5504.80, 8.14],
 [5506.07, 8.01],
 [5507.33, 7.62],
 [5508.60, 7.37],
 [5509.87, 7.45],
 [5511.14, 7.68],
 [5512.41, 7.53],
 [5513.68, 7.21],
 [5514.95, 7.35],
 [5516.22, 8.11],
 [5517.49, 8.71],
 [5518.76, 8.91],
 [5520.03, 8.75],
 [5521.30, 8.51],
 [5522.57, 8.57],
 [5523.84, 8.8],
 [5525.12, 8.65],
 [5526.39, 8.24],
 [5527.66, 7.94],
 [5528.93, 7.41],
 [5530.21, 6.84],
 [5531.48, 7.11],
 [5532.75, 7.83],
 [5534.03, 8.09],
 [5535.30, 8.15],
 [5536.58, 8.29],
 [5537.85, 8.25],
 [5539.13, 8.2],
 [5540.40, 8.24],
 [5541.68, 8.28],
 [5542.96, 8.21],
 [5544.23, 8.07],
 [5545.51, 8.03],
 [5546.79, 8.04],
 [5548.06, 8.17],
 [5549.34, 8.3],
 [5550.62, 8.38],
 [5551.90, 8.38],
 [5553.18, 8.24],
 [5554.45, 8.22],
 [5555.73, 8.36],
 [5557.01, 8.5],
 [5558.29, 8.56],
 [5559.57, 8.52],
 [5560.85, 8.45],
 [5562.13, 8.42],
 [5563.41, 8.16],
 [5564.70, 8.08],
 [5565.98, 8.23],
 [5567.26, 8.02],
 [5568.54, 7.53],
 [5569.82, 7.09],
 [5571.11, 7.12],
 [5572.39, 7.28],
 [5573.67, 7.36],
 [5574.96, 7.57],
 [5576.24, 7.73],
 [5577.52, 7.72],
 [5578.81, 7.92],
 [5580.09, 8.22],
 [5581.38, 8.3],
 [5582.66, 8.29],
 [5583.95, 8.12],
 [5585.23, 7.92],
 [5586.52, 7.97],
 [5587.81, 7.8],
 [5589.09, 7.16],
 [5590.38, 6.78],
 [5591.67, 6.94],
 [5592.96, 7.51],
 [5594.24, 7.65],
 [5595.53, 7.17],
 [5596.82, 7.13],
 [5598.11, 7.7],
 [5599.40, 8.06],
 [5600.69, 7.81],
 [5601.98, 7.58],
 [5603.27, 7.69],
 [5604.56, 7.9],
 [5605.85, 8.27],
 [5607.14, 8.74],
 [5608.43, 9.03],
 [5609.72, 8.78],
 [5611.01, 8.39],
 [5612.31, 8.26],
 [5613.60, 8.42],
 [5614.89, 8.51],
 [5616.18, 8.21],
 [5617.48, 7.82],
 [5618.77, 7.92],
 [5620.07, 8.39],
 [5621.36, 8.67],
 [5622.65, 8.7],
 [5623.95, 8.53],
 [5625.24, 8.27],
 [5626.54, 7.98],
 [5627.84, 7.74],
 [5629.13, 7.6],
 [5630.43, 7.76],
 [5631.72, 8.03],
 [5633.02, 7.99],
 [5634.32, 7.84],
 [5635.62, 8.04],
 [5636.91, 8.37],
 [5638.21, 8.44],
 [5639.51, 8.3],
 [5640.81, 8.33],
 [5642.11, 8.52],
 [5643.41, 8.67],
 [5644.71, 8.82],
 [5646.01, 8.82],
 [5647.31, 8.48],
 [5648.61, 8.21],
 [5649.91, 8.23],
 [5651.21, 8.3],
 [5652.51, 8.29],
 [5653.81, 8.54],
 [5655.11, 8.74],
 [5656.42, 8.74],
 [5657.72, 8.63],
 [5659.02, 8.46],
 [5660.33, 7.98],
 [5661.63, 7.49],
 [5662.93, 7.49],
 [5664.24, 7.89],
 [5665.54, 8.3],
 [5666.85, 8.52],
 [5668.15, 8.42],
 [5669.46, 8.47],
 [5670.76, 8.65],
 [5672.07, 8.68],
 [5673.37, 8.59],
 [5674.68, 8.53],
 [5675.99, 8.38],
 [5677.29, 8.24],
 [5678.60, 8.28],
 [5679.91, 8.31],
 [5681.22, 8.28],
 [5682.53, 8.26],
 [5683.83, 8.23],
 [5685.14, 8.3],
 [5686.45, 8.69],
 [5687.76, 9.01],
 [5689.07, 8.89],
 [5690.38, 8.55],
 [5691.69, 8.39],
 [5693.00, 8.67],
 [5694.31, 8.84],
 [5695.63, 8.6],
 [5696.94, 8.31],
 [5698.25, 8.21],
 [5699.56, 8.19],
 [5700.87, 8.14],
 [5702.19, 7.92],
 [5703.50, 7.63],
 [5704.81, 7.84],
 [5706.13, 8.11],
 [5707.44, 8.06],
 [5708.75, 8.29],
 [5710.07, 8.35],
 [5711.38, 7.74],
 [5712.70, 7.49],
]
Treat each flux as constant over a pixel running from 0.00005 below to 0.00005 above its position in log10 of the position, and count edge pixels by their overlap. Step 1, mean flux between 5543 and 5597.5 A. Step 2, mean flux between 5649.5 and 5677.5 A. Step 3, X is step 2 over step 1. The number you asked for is 1.1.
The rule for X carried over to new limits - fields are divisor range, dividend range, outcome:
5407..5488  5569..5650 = 1.04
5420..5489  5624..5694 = 1.07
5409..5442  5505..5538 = 1.04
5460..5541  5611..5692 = 1.05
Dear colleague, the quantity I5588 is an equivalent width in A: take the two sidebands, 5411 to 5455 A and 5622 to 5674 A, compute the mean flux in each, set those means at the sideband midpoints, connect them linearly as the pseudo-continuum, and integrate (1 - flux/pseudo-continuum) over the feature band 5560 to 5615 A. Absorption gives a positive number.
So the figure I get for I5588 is 1.8 A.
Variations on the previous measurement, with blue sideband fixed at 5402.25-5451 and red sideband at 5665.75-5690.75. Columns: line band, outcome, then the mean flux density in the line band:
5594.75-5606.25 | 0.7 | 7.69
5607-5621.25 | -0.3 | 8.4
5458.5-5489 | -0.5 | 7.87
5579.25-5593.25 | 0.7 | 7.74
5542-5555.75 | -0.3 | 8.22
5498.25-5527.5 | -0.6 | 8.05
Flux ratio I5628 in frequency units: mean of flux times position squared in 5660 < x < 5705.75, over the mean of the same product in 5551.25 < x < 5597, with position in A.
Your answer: 1.1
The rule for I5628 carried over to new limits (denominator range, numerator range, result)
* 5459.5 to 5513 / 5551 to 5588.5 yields 1.04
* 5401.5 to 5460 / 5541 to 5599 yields 1.09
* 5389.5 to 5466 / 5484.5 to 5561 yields 1.10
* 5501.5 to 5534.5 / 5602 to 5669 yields 1.09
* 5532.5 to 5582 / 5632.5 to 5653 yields 1.07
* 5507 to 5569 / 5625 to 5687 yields 1.07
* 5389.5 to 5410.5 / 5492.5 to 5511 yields 1.13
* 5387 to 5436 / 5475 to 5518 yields 1.08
